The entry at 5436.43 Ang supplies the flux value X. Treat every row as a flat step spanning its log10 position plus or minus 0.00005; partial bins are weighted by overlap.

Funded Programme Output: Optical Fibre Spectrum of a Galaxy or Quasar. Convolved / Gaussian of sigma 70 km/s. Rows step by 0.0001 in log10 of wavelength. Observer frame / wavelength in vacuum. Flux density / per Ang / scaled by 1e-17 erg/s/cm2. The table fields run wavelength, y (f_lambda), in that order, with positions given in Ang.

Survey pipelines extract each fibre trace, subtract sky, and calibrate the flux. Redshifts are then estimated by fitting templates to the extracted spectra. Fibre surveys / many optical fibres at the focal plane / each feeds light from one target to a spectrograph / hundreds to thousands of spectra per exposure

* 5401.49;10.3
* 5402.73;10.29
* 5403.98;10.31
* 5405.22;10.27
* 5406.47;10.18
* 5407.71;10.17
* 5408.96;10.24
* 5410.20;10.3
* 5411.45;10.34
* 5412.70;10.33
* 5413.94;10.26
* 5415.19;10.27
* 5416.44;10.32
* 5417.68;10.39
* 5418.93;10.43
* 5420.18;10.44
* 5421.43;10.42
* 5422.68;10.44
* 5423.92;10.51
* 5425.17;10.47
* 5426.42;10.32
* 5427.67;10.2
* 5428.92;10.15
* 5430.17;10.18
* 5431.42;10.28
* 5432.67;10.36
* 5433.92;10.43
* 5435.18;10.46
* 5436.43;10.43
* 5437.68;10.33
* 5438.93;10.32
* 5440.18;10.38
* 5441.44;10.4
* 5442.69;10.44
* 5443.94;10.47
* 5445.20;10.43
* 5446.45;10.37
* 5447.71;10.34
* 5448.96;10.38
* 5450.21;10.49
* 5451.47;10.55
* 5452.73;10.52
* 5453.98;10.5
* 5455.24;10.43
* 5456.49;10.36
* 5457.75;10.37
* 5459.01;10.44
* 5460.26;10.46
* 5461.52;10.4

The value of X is 10.43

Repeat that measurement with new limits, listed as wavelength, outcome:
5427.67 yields 10.2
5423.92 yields 10.51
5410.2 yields 10.3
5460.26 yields 10.46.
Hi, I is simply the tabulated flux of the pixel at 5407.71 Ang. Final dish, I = 10.17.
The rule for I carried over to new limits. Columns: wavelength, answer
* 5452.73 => 10.52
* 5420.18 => 10.44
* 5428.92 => 10.15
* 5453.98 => 10.5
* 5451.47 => 10.55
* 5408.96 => 10.24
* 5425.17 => 10.47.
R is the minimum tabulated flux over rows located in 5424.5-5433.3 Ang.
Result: 10.15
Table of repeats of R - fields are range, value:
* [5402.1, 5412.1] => 10.17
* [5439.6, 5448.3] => 10.34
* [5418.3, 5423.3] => 10.42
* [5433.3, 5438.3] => 10.33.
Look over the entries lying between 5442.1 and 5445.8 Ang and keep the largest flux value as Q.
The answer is 10.47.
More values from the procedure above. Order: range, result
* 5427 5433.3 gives 10.36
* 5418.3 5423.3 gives 10.44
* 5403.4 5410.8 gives 10.31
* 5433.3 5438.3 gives 10.46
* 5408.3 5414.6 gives 10.34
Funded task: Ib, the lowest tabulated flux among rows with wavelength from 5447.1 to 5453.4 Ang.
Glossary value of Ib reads 10.34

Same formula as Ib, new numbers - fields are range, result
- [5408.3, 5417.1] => 10.24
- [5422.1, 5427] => 10.32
